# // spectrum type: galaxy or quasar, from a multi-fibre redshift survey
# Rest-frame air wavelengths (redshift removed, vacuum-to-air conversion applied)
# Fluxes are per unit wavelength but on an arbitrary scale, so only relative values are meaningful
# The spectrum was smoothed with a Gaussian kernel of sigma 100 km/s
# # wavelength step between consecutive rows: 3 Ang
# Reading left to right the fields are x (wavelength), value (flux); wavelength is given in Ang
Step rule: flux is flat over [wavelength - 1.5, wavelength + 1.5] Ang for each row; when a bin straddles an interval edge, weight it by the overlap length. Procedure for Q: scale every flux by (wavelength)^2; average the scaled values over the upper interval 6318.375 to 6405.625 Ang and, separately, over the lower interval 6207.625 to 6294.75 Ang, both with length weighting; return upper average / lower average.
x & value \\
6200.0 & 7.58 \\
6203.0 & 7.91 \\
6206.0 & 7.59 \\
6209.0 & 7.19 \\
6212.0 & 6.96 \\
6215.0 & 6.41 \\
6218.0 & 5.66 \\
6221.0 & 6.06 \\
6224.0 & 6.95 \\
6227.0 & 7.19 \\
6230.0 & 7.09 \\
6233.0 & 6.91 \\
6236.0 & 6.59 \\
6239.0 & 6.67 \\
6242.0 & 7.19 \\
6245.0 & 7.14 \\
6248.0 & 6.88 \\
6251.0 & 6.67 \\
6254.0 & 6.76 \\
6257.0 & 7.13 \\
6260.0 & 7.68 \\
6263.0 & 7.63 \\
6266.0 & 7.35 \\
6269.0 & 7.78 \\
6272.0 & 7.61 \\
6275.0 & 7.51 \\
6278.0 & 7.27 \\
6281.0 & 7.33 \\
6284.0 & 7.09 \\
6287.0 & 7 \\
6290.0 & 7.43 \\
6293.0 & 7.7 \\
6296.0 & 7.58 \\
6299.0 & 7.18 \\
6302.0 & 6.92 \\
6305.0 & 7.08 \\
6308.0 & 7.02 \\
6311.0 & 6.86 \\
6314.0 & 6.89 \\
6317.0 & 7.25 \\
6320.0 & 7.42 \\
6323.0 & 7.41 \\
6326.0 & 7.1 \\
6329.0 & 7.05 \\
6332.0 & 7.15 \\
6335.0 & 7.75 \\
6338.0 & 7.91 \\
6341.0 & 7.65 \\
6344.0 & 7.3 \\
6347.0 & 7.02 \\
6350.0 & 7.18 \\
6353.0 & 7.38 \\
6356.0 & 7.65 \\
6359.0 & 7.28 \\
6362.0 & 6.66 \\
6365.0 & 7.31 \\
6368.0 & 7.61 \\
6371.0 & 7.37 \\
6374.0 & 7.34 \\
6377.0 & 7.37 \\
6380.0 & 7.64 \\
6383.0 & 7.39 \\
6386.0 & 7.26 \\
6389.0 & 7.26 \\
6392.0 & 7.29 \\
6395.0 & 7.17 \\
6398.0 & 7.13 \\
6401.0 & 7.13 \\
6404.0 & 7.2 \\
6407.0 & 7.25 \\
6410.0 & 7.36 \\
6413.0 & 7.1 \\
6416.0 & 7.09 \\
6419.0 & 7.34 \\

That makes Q 1.07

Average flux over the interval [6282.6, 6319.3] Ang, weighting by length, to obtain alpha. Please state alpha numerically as 7.17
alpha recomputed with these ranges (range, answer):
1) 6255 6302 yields 7.4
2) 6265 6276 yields 7.57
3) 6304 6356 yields 7.27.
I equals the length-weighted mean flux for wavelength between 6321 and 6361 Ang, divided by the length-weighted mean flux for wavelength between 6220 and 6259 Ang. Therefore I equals 1.07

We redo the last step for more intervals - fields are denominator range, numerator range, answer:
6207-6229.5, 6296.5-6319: 1.06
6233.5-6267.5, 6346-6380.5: 1.04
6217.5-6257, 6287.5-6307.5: 1.07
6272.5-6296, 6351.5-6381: 1.00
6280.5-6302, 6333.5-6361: 1.02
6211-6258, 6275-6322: 1.07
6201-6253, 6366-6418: 1.06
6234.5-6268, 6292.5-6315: 1.01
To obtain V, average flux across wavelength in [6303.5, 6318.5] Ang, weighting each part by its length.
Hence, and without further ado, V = 7.02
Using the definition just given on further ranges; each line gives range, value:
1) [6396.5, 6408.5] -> 7.18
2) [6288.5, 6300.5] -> 7.47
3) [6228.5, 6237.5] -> 6.86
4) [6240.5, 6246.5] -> 7.16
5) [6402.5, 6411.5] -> 7.27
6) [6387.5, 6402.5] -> 7.2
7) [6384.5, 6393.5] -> 7.27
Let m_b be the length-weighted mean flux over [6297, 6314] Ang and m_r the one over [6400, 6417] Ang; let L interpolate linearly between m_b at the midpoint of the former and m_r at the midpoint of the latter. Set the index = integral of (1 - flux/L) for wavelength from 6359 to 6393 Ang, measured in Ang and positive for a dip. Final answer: -0.9 Ang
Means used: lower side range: 7.02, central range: 7.32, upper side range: 7.19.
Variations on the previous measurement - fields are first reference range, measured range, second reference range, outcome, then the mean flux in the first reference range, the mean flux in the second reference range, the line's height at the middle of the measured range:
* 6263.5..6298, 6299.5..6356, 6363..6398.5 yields 1.0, 7.43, 7.34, 7.39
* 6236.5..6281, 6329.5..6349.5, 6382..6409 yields -0.6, 7.22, 7.23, 7.23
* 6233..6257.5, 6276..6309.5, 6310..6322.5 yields -0.9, 6.87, 7.14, 7.05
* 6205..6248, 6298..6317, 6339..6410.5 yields 0.2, 6.82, 7.3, 7.08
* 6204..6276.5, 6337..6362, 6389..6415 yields -0.8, 7.03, 7.2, 7.15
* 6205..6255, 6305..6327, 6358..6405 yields -0.2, 6.81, 7.28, 7.08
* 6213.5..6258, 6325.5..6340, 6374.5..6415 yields -0.7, 6.75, 7.27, 7.07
